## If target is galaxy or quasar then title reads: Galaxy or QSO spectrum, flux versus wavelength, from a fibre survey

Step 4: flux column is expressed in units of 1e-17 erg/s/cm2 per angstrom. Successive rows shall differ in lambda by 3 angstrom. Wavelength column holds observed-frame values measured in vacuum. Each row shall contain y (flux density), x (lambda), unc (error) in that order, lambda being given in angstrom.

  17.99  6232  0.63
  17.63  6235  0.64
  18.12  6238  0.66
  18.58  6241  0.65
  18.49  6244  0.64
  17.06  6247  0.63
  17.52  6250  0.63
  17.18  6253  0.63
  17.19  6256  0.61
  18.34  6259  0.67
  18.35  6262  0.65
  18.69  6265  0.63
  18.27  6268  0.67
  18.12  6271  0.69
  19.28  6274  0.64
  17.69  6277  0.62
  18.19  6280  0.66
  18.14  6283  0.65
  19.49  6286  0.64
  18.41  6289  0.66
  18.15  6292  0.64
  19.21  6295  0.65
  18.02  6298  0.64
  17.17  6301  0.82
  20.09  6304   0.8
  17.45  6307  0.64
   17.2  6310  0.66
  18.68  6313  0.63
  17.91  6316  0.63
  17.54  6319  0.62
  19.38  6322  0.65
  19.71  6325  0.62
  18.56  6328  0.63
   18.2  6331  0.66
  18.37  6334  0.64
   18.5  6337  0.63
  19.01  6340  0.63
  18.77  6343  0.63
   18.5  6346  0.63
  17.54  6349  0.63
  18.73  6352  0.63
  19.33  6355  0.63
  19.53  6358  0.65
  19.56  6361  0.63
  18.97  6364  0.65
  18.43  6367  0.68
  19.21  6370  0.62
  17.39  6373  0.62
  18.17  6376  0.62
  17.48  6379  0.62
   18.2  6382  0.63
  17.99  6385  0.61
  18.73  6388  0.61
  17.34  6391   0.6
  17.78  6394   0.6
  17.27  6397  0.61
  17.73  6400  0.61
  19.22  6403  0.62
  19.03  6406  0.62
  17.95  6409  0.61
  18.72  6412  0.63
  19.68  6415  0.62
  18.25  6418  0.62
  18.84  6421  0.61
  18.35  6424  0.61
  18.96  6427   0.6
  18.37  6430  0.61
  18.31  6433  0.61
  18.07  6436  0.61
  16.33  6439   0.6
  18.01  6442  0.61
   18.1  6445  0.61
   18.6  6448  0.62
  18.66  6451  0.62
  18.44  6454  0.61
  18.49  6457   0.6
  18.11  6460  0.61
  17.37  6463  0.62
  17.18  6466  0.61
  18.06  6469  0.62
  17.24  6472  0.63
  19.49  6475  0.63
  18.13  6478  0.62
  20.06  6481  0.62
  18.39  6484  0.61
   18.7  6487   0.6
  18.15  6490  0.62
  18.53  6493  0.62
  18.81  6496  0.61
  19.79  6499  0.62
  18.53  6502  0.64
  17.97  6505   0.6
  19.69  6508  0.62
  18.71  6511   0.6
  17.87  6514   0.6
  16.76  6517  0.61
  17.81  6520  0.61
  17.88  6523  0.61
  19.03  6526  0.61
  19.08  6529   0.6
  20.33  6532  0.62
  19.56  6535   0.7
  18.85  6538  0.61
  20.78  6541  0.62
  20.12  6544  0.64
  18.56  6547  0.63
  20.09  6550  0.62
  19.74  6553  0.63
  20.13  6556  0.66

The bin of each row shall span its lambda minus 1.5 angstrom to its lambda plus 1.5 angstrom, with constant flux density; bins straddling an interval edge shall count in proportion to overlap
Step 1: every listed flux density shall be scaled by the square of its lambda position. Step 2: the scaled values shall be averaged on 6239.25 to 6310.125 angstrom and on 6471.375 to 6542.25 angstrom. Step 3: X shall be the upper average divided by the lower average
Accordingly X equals 1.11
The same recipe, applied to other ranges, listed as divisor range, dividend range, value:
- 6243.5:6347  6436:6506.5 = 1.06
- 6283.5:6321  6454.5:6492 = 1.06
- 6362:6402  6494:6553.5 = 1.10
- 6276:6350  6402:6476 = 1.03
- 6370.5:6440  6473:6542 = 1.07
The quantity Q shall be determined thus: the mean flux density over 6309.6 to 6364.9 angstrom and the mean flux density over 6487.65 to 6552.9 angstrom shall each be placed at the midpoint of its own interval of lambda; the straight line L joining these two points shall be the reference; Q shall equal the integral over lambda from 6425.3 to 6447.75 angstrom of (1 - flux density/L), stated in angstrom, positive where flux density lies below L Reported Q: 0.9 angstrom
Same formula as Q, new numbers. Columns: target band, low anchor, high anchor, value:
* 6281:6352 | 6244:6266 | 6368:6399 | -2.3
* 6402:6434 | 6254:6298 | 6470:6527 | -0.4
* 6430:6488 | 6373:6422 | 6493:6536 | 0.9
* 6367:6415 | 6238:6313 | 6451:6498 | 0.2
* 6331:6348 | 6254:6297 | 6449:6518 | -0.2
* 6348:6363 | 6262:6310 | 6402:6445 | -0.5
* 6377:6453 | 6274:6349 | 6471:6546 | 1.6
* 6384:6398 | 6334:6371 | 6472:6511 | 0.7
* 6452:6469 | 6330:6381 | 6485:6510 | 0.7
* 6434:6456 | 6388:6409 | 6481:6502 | 0.5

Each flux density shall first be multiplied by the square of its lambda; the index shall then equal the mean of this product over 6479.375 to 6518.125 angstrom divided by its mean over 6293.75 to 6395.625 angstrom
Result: 1.06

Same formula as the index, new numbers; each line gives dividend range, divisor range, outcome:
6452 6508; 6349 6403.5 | 1.04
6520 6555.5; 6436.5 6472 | 1.11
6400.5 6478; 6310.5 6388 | 1.02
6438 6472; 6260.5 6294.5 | 1.03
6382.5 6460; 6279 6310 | 1.04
